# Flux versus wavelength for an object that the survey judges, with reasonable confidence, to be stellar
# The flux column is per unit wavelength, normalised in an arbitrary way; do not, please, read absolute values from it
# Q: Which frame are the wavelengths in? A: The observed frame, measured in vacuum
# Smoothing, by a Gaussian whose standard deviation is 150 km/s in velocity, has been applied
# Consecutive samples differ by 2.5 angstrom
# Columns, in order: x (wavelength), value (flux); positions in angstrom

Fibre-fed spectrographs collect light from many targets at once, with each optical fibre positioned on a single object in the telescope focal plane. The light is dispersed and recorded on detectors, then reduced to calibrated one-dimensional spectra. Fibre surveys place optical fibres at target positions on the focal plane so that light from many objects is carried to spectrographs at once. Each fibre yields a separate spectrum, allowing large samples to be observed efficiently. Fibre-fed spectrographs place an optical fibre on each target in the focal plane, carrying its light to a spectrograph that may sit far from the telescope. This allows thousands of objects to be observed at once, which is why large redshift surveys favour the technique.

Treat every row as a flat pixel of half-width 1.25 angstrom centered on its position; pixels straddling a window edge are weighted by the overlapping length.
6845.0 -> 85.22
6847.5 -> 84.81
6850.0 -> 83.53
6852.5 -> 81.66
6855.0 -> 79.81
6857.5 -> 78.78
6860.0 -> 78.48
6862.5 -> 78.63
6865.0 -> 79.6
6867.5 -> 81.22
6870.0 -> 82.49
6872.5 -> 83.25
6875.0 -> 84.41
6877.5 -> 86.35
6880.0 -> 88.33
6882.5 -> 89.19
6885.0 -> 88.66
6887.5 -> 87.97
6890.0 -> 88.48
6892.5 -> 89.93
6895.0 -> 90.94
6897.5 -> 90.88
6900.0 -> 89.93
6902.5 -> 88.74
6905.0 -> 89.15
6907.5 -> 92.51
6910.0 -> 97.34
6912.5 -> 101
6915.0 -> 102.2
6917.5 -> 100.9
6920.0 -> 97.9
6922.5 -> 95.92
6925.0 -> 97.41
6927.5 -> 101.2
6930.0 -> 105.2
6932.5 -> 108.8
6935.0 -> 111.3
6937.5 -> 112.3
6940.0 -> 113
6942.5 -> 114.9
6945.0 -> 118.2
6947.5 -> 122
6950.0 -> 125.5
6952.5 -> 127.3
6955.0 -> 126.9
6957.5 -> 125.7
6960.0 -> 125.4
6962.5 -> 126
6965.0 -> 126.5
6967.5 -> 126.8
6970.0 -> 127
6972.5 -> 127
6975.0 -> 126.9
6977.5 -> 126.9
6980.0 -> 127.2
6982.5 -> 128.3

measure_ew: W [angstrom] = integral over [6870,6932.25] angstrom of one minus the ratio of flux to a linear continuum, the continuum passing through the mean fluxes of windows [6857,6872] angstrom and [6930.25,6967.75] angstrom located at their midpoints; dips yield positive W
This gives 2.8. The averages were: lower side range 80.1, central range 92.9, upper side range 120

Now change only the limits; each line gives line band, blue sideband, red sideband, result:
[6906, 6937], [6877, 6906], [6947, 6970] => 1.31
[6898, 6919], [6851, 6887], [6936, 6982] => 1.21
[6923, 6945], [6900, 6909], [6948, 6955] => 0.90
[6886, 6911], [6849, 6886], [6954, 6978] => 1.57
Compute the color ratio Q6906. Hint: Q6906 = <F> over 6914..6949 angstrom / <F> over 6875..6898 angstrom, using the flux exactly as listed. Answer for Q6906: 1.2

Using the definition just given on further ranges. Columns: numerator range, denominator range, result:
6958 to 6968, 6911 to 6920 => 1.25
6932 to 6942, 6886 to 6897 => 1.25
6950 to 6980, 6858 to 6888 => 1.51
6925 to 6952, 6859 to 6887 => 1.35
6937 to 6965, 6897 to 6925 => 1.28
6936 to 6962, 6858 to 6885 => 1.45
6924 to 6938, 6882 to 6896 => 1.19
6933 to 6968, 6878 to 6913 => 1.34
